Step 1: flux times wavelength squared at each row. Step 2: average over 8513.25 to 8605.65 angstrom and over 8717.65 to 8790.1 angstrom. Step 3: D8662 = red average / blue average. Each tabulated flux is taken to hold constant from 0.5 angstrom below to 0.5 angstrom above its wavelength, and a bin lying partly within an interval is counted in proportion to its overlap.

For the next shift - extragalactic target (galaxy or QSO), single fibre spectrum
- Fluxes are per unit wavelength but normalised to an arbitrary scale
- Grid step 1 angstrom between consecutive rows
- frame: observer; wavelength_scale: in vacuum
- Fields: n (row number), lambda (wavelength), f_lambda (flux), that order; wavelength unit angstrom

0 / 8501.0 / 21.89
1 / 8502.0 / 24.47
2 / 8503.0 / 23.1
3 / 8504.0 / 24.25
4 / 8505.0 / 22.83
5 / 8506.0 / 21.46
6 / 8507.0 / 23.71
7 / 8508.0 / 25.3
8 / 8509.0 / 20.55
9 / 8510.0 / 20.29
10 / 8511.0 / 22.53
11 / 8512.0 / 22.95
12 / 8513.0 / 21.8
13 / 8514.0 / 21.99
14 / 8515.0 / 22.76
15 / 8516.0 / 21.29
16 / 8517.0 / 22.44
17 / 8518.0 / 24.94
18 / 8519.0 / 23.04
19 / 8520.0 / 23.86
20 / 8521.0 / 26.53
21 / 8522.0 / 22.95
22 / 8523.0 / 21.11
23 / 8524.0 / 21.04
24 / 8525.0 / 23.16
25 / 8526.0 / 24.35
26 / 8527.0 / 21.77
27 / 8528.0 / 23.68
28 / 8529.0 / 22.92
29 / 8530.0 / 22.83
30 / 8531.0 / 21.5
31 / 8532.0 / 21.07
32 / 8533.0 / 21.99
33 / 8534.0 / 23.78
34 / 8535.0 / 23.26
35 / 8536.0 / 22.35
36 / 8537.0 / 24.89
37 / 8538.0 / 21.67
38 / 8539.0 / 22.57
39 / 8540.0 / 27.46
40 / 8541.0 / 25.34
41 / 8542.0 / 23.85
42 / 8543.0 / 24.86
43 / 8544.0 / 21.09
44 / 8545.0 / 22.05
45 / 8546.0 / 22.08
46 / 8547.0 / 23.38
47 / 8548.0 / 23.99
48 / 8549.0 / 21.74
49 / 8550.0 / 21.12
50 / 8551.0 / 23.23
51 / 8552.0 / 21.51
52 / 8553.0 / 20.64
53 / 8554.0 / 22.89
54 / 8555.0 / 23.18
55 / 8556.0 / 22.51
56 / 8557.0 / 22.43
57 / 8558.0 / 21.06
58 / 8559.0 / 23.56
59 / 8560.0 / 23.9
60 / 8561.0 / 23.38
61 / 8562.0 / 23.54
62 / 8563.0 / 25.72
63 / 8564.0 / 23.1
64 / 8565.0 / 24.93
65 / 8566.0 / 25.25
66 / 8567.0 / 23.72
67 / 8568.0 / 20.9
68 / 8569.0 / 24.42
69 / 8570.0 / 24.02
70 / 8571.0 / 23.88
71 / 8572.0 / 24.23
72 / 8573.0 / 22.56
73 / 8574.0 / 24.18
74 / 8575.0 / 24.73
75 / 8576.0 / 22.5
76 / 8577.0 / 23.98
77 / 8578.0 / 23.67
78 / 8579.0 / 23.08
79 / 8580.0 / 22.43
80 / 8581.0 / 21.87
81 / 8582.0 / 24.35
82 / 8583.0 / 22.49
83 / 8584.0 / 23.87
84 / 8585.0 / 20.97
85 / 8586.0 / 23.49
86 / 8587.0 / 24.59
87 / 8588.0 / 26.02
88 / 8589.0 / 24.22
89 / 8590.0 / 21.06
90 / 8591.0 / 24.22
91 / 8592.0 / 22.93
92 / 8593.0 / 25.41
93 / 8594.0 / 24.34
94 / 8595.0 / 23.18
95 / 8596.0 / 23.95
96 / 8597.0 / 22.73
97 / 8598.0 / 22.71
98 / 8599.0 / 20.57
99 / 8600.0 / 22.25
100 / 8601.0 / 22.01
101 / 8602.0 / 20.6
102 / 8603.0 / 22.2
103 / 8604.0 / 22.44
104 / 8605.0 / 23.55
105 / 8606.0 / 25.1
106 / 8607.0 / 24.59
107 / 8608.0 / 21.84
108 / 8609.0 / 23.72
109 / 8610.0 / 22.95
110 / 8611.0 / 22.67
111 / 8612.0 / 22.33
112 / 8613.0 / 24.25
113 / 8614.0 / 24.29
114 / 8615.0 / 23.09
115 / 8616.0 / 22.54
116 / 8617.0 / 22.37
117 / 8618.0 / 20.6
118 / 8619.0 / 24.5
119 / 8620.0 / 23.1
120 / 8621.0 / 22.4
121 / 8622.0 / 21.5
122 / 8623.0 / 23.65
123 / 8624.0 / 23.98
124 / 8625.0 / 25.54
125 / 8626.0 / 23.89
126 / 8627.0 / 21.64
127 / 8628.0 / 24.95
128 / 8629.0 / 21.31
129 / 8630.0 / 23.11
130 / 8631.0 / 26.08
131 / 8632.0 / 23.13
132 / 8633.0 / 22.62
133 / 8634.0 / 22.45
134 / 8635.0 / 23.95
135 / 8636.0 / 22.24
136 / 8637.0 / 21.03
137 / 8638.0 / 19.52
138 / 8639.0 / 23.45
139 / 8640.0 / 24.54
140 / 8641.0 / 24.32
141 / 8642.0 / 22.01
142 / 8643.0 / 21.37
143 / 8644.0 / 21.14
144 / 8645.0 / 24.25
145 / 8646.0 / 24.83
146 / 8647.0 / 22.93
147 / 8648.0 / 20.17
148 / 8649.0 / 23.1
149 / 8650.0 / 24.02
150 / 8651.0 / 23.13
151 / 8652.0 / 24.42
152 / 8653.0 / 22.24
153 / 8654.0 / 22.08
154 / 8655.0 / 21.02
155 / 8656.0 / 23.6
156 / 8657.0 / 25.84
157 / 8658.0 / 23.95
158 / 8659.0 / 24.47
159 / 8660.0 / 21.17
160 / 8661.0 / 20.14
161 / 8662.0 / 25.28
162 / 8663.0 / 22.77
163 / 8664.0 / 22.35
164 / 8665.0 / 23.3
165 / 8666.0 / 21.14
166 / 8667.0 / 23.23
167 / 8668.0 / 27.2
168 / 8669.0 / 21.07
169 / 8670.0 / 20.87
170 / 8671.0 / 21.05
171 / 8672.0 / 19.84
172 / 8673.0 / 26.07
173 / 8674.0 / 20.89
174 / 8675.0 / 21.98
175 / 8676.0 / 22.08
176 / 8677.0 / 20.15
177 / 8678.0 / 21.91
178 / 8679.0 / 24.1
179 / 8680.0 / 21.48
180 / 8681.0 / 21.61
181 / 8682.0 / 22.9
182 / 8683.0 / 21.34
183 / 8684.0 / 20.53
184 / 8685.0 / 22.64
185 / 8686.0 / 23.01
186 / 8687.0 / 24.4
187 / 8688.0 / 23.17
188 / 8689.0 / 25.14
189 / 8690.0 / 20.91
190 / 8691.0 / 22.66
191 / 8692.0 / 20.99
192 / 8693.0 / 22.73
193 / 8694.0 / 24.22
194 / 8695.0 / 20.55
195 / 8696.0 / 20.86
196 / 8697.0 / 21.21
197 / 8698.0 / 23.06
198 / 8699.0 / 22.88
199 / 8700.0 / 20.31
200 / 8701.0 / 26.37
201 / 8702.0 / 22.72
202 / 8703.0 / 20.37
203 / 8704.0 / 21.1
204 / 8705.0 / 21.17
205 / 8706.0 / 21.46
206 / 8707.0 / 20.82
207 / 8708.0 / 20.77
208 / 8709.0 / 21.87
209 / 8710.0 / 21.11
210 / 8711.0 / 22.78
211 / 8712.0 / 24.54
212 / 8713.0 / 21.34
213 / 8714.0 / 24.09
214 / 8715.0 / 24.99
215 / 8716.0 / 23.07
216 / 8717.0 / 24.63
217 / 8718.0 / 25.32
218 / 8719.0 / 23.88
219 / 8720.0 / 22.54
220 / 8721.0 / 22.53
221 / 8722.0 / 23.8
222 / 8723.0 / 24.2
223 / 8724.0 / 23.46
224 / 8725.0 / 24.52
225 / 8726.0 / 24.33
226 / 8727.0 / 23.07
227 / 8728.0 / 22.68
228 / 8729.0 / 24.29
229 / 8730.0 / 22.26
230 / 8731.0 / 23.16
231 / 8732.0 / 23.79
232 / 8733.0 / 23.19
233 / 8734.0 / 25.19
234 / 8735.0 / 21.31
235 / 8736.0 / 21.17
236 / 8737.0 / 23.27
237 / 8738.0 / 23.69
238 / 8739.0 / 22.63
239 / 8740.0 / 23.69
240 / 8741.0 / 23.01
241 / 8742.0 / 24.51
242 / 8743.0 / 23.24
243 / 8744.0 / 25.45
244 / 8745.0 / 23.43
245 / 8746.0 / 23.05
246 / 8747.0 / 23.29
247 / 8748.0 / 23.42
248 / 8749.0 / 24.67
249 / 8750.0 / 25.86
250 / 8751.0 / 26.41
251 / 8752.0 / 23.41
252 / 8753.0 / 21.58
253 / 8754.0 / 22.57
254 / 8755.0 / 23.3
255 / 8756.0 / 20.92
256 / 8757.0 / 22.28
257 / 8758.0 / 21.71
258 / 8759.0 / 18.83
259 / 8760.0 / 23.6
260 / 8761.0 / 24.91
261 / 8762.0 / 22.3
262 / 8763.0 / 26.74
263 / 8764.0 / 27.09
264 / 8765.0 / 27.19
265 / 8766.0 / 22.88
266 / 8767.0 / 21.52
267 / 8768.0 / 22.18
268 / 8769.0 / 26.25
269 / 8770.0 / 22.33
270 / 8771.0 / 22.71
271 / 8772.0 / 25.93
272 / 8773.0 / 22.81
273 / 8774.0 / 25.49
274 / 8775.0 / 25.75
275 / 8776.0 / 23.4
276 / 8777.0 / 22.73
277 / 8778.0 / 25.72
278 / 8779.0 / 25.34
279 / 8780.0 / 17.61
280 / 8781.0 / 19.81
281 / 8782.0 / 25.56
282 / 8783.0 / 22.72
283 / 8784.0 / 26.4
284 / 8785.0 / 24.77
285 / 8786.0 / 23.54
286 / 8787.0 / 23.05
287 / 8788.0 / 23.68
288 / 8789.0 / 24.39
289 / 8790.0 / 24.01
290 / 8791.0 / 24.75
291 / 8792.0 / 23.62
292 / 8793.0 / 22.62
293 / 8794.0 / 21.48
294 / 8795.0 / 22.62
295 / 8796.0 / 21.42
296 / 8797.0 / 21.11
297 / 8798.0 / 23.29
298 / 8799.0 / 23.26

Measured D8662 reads 1.07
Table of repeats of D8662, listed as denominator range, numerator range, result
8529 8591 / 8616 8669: 1.01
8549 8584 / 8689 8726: 1.01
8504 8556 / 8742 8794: 1.09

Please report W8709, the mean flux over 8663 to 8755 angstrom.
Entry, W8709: 22.8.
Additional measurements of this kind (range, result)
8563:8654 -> 23.2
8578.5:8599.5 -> 23.3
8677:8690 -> 22.5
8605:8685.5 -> 22.8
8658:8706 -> 22.3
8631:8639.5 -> 22.5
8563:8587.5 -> 23.5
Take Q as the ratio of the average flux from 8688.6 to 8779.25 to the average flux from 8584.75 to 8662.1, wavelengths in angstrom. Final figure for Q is 1.0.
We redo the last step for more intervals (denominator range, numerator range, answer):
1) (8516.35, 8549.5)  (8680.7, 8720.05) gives 0.97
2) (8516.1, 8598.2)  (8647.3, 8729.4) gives 0.98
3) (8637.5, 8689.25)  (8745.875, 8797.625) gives 1.04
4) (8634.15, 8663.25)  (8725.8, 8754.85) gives 1.03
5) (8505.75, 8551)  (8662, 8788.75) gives 1.01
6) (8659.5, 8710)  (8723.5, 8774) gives 1.06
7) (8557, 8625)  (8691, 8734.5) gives 0.98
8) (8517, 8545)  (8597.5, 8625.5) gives 0.99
